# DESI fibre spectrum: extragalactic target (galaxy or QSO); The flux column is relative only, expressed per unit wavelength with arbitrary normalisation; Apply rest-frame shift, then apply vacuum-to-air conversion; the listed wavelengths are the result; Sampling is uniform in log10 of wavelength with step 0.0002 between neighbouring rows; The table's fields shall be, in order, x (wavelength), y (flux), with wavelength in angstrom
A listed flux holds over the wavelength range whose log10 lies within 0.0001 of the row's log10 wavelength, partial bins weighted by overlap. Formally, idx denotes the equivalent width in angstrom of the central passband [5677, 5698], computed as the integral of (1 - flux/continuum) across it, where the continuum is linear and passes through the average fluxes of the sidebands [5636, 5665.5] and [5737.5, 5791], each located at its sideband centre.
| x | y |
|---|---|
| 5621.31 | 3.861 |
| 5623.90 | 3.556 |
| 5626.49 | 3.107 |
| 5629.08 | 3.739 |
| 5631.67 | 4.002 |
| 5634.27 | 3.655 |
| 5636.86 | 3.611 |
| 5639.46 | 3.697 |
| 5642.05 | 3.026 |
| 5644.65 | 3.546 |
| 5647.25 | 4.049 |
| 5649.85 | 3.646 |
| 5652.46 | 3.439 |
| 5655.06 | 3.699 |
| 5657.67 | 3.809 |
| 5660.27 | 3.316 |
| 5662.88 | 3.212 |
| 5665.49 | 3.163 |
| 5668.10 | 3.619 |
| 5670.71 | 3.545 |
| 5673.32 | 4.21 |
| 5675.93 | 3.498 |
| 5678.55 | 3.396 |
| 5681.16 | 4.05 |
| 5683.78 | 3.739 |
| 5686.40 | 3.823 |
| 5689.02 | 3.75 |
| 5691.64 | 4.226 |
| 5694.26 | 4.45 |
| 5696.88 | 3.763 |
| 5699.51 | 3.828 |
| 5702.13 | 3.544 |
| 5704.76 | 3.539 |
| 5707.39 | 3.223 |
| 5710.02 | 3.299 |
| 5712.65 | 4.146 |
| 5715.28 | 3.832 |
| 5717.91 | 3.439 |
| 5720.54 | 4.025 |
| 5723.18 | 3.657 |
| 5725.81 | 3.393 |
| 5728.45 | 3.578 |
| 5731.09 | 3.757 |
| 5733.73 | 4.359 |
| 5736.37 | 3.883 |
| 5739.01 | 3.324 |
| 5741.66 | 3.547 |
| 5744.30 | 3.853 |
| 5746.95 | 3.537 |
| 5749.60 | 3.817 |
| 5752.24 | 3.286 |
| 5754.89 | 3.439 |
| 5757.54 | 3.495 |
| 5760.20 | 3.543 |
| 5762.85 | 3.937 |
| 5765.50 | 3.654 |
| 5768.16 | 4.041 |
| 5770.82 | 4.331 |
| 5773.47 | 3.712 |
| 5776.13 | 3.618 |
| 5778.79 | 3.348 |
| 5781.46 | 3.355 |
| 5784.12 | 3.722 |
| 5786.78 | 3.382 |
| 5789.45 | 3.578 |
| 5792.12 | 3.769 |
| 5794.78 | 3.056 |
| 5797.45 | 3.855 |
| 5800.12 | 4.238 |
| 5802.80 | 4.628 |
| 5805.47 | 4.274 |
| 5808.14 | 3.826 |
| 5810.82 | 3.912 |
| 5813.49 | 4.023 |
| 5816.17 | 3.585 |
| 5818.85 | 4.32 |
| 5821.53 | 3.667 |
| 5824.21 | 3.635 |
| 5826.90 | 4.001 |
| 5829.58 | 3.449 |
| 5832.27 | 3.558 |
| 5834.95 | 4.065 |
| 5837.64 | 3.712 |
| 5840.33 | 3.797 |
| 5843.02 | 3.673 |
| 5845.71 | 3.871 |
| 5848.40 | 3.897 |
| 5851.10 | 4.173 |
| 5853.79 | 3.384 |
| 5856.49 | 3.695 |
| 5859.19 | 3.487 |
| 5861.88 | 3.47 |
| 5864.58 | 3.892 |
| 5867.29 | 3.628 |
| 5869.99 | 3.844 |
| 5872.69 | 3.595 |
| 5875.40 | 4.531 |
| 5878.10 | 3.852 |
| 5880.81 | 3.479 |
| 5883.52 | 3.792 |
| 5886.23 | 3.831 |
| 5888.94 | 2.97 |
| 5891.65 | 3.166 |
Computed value -2.0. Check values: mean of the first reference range 3.53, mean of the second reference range 3.63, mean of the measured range 3.9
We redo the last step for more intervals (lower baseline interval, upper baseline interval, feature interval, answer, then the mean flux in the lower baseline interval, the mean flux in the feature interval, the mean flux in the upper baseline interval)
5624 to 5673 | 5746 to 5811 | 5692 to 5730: -0.67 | 3.56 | 3.71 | 3.73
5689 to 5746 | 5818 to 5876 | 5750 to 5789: 1.25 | 3.74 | 3.64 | 3.77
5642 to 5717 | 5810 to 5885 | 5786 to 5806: -0.49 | 3.68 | 3.84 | 3.78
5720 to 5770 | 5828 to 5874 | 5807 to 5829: -0.87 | 3.69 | 3.86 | 3.72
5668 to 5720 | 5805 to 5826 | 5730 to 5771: 1.04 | 3.75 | 3.72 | 3.89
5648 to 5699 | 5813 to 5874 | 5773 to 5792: 1.01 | 3.71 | 3.54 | 3.75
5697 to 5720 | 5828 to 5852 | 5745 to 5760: 0.62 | 3.63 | 3.53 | 3.79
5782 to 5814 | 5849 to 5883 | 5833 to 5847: -0.09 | 3.84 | 3.81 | 3.76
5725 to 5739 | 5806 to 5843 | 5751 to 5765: 0.86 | 3.76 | 3.55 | 3.82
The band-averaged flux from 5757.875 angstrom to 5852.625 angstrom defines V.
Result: 3.8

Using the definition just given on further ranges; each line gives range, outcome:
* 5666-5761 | 3.7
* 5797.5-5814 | 4.13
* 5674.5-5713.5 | 3.75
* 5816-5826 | 3.83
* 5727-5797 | 3.65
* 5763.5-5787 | 3.71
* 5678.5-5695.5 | 3.96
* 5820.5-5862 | 3.73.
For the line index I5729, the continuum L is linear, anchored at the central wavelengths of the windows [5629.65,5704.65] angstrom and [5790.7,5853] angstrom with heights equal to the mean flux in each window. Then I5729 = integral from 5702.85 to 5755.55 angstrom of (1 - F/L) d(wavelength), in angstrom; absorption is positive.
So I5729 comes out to 1.55 angstrom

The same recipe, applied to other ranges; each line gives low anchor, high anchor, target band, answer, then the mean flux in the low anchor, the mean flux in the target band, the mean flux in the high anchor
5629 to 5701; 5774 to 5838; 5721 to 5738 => -0.2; 3.7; 3.78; 3.77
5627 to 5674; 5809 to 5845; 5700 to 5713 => 0.5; 3.59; 3.52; 3.8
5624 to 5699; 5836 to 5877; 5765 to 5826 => -1.0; 3.67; 3.81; 3.78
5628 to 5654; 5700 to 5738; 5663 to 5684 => 0.2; 3.64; 3.62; 3.69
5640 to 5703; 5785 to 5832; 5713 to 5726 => 0.0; 3.68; 3.73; 3.83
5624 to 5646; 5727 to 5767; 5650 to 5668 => 0.6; 3.55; 3.46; 3.67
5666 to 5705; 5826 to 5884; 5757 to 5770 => 0.0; 3.79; 3.77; 3.76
